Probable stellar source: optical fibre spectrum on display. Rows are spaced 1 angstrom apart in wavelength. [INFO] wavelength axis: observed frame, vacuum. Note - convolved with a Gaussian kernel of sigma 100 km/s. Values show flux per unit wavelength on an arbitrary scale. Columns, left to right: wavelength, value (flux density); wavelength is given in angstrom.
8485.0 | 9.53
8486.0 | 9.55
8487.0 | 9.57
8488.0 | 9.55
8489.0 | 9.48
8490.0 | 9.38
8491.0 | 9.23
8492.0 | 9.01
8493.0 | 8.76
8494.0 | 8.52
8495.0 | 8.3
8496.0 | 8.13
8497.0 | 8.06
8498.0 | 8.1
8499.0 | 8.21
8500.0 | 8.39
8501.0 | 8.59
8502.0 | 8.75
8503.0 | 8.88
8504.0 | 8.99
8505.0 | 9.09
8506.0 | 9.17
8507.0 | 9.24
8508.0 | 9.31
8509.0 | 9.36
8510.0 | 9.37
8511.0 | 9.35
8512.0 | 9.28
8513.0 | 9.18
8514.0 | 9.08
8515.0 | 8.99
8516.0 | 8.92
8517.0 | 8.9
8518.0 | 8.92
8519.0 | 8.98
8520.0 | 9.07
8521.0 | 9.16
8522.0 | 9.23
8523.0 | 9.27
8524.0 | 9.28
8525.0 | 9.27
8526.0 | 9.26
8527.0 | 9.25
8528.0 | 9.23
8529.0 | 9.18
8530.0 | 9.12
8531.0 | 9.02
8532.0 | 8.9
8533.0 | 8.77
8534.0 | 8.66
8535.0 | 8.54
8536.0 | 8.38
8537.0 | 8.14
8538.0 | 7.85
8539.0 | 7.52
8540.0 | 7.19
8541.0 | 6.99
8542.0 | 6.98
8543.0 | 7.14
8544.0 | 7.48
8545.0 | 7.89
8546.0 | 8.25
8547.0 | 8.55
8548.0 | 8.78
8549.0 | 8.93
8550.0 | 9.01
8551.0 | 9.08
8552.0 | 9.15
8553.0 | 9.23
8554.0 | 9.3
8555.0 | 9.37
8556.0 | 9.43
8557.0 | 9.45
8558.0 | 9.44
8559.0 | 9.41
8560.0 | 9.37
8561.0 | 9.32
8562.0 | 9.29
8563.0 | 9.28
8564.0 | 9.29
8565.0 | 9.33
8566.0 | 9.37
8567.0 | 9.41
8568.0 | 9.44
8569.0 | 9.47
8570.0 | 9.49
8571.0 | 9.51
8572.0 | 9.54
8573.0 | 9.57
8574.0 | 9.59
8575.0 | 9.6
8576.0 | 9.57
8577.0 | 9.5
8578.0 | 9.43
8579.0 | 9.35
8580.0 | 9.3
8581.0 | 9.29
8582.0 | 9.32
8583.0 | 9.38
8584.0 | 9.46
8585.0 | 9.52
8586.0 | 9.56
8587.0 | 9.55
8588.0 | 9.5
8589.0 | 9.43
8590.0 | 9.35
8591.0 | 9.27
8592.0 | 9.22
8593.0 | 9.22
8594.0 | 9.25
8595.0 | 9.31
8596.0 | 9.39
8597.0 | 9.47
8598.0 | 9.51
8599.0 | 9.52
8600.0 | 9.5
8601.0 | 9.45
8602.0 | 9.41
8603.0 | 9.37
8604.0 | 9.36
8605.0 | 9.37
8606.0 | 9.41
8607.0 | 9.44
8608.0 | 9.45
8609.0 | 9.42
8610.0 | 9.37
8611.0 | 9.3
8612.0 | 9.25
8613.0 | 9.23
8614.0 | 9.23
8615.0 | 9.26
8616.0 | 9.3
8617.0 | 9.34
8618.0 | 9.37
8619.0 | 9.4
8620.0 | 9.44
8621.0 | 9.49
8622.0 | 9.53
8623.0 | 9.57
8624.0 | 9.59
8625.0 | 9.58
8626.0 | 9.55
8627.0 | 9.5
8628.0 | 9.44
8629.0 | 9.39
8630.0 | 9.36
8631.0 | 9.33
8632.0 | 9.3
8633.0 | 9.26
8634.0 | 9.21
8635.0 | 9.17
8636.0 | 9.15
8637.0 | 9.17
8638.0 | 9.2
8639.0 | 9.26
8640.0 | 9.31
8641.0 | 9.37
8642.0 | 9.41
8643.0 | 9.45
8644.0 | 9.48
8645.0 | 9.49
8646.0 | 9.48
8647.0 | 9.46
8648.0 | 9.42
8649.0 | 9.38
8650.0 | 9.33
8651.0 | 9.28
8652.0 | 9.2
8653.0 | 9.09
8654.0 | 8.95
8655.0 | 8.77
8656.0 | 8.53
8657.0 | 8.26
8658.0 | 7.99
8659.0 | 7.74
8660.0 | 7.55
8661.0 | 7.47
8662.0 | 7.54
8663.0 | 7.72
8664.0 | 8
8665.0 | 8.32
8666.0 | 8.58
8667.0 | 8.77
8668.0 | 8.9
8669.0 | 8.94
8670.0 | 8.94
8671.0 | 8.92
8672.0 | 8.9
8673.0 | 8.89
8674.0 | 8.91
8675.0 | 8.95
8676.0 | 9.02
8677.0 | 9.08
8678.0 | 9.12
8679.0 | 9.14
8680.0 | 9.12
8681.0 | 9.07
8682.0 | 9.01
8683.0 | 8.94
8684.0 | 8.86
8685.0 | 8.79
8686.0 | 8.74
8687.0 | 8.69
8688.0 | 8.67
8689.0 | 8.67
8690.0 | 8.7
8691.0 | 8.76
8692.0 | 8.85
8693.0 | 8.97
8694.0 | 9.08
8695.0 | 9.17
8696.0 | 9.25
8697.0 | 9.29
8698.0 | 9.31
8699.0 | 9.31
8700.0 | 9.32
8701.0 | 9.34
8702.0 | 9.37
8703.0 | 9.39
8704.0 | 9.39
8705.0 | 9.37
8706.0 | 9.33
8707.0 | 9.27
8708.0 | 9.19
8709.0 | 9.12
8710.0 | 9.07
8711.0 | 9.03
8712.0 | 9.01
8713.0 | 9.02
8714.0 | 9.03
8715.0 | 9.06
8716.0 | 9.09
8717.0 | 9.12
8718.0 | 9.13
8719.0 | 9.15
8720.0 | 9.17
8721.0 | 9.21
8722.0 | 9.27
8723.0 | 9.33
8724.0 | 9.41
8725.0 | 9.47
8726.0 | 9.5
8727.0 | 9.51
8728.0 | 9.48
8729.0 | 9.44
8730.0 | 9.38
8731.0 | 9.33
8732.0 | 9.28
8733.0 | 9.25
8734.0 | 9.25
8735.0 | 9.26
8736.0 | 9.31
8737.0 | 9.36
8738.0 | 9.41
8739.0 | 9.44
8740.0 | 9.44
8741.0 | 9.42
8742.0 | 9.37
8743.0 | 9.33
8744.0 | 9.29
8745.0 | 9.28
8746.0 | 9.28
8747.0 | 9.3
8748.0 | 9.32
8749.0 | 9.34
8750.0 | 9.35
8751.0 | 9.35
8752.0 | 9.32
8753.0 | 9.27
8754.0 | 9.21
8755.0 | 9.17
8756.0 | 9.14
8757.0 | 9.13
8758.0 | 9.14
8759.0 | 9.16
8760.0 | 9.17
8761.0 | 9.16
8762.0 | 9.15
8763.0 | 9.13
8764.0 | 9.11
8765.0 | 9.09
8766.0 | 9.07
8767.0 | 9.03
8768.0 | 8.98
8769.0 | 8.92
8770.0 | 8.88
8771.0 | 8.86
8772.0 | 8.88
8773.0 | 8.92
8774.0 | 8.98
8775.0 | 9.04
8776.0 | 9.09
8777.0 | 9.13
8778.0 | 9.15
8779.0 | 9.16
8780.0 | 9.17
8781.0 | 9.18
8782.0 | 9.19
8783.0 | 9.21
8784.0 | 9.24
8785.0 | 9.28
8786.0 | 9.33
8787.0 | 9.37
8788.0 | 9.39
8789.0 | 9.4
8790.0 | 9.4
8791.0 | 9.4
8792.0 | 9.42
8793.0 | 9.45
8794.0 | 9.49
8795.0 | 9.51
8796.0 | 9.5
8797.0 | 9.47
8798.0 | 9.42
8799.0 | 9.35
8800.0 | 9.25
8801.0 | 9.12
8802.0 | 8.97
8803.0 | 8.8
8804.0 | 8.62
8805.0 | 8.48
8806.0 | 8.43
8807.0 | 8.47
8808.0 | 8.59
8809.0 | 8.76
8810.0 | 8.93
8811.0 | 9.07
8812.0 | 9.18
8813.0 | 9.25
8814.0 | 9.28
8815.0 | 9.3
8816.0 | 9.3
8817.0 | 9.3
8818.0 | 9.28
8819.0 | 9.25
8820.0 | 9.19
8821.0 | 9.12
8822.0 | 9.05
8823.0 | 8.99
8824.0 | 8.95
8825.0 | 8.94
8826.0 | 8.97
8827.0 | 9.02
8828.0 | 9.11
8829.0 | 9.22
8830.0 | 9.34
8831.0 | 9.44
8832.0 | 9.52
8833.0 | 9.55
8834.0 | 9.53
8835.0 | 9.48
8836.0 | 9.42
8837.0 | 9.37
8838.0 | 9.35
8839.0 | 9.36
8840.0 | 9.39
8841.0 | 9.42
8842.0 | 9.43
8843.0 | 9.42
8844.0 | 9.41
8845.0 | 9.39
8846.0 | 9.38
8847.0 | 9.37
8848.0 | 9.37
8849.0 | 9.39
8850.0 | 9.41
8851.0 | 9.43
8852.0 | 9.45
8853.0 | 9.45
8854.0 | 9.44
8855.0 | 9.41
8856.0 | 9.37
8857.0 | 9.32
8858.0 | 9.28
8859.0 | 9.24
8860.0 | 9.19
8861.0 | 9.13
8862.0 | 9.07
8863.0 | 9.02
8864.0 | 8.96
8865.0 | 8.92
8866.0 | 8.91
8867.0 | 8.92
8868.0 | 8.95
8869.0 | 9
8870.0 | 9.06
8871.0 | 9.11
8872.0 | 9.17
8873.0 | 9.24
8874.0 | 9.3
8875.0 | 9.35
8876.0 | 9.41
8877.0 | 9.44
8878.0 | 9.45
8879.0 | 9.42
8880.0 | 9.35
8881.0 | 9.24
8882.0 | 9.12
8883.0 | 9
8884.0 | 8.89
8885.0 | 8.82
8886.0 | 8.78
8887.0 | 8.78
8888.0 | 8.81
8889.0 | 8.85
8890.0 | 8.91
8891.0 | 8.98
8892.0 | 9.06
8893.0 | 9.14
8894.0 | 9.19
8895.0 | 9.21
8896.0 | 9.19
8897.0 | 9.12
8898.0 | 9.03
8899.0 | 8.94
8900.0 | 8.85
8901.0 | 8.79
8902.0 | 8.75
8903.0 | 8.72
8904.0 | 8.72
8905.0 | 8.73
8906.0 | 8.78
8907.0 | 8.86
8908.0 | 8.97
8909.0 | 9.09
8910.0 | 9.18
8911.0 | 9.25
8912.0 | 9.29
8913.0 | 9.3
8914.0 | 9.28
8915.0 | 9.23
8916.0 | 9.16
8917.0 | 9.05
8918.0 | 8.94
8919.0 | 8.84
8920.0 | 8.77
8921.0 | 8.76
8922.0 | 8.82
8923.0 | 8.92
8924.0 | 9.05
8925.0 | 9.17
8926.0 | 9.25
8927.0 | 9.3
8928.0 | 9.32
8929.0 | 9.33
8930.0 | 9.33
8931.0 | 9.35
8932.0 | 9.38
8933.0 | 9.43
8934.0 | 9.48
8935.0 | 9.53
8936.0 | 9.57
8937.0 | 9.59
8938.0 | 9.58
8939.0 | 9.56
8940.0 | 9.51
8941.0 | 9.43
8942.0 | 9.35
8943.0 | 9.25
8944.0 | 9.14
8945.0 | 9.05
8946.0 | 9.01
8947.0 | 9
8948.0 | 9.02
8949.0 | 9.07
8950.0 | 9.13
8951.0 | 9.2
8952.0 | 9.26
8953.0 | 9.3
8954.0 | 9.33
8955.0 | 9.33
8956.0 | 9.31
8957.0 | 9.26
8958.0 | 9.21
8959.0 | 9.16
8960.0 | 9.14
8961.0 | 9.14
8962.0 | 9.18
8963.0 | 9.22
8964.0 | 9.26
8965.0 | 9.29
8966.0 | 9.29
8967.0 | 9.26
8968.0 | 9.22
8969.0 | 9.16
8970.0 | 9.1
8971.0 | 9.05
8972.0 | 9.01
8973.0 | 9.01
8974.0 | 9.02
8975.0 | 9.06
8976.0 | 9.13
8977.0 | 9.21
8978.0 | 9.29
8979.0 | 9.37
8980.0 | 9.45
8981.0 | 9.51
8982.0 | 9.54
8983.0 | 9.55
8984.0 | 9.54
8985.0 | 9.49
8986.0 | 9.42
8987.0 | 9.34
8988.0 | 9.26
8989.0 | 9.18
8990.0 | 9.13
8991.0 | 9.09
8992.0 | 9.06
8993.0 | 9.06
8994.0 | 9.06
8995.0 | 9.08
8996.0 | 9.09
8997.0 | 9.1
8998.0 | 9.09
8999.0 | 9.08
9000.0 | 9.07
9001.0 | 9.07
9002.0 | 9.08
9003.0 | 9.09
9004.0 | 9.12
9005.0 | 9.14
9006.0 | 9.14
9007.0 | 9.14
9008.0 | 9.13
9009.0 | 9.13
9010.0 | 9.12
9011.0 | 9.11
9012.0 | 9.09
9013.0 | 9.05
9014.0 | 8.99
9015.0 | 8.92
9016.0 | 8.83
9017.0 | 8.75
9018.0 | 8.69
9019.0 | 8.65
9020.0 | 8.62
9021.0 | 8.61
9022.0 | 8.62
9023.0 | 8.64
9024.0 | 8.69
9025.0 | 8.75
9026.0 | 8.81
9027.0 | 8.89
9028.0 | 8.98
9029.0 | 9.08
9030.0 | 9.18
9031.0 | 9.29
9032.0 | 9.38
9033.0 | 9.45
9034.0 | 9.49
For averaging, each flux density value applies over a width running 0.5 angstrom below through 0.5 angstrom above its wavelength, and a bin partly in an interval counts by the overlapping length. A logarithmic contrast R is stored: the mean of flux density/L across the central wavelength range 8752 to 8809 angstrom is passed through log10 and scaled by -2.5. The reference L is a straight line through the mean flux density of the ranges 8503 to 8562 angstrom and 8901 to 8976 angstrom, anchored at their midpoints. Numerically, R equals -0.01 mag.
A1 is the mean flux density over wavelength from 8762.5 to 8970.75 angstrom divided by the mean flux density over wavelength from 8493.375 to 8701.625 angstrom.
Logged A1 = 1.0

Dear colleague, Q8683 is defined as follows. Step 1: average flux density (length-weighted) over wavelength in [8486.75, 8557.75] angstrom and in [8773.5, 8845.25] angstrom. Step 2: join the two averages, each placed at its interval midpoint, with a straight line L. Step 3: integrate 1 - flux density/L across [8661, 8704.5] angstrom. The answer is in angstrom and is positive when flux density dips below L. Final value 0.7 angstrom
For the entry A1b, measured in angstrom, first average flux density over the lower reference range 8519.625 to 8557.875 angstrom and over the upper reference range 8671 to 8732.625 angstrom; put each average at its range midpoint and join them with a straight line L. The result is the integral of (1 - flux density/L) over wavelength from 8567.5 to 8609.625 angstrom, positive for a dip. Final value -3.0 angstrom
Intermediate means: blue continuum 8.67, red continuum 9.13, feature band 9.43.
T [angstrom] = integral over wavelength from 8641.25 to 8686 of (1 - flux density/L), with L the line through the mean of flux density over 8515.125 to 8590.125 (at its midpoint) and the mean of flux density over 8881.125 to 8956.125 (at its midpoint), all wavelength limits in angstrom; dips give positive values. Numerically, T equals 1.1 angstrom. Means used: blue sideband 9.01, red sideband 9.12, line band 8.82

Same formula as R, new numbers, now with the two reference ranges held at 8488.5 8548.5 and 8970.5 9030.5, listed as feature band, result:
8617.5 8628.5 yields -0.08 mag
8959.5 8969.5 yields -0.02 mag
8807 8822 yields -0.02 mag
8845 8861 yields -0.05 mag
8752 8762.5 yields -0.03 mag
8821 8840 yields -0.04 mag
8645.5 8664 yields 0.03 mag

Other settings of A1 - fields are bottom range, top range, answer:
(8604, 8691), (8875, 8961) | 1.01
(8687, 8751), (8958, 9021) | 0.99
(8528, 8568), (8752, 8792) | 1.05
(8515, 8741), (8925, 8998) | 1.02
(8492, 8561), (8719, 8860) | 1.05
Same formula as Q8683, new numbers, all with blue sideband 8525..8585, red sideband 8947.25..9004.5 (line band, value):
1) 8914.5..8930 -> 0.2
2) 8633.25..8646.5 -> -0.5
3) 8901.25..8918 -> 0.3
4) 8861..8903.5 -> 0.4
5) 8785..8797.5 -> -0.4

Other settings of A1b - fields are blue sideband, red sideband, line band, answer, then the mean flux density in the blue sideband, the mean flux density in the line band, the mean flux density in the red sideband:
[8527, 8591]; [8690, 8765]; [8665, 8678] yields 0.4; 9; 8.89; 9.24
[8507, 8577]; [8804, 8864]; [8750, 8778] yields 0.2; 8.97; 9.1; 9.21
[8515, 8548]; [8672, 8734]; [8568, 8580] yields -1.1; 8.55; 9.5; 9.13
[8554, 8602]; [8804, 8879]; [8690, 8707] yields 0.2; 9.42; 9.21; 9.2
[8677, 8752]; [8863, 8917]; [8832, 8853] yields -0.8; 9.2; 9.42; 9.06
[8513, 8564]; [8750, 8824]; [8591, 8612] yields -1.2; 8.79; 9.38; 9.14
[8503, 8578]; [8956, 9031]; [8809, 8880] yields -1.5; 8.98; 9.25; 9.1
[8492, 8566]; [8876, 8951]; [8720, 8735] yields -0.6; 8.81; 9.35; 9.12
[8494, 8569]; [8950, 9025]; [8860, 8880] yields -0.2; 8.84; 9.16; 9.12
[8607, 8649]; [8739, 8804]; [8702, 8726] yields 0.2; 9.37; 9.21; 9.21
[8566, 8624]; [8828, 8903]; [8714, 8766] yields 0.2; 9.41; 9.27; 9.2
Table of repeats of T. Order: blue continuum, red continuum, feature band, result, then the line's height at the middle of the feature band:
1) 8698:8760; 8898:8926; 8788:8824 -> 0.0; 9.15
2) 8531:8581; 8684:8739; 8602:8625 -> -1.0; 9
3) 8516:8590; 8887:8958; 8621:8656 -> -1.1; 9.04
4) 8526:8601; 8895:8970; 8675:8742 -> -0.6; 9.1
